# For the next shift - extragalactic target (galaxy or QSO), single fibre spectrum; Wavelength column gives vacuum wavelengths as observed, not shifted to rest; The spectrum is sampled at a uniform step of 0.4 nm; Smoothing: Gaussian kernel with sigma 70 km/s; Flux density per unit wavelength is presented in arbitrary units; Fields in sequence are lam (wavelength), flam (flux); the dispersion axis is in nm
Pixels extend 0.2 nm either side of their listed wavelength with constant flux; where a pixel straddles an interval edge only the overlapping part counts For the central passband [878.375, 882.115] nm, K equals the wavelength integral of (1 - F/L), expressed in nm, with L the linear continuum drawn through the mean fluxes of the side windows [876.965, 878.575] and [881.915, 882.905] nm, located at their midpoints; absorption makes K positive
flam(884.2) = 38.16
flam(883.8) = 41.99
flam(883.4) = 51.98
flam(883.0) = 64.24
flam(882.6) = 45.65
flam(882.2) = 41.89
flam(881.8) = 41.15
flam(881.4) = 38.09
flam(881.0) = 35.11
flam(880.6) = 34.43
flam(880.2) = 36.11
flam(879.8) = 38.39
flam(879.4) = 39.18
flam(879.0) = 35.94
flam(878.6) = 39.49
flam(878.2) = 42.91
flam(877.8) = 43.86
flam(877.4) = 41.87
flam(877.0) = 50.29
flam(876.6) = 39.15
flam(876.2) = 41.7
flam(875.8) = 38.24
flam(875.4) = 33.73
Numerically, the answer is 0.59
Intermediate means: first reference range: 43.6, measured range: 37.7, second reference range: 45.7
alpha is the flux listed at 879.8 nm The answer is 38.39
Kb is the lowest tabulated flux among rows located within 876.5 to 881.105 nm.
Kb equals 34.43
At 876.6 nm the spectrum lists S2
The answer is 39.15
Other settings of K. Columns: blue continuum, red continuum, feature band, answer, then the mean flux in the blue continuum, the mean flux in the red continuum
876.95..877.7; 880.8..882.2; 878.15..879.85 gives 0.14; 44.9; 38.7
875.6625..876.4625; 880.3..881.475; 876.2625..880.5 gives -0.29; 40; 35.7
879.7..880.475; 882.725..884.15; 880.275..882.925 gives 0.18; 36.8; 50.8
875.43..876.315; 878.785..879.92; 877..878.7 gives -0.22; 38.6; 37.8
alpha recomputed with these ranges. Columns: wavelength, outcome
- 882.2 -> 41.89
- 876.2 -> 41.7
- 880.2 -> 36.11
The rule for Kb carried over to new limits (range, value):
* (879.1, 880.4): 36.11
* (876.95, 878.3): 41.87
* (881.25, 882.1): 38.09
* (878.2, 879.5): 35.94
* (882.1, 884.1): 41.89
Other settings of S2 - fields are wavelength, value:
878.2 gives 42.91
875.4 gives 33.73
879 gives 35.94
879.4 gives 39.18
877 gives 50.29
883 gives 64.24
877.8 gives 43.86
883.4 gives 51.98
